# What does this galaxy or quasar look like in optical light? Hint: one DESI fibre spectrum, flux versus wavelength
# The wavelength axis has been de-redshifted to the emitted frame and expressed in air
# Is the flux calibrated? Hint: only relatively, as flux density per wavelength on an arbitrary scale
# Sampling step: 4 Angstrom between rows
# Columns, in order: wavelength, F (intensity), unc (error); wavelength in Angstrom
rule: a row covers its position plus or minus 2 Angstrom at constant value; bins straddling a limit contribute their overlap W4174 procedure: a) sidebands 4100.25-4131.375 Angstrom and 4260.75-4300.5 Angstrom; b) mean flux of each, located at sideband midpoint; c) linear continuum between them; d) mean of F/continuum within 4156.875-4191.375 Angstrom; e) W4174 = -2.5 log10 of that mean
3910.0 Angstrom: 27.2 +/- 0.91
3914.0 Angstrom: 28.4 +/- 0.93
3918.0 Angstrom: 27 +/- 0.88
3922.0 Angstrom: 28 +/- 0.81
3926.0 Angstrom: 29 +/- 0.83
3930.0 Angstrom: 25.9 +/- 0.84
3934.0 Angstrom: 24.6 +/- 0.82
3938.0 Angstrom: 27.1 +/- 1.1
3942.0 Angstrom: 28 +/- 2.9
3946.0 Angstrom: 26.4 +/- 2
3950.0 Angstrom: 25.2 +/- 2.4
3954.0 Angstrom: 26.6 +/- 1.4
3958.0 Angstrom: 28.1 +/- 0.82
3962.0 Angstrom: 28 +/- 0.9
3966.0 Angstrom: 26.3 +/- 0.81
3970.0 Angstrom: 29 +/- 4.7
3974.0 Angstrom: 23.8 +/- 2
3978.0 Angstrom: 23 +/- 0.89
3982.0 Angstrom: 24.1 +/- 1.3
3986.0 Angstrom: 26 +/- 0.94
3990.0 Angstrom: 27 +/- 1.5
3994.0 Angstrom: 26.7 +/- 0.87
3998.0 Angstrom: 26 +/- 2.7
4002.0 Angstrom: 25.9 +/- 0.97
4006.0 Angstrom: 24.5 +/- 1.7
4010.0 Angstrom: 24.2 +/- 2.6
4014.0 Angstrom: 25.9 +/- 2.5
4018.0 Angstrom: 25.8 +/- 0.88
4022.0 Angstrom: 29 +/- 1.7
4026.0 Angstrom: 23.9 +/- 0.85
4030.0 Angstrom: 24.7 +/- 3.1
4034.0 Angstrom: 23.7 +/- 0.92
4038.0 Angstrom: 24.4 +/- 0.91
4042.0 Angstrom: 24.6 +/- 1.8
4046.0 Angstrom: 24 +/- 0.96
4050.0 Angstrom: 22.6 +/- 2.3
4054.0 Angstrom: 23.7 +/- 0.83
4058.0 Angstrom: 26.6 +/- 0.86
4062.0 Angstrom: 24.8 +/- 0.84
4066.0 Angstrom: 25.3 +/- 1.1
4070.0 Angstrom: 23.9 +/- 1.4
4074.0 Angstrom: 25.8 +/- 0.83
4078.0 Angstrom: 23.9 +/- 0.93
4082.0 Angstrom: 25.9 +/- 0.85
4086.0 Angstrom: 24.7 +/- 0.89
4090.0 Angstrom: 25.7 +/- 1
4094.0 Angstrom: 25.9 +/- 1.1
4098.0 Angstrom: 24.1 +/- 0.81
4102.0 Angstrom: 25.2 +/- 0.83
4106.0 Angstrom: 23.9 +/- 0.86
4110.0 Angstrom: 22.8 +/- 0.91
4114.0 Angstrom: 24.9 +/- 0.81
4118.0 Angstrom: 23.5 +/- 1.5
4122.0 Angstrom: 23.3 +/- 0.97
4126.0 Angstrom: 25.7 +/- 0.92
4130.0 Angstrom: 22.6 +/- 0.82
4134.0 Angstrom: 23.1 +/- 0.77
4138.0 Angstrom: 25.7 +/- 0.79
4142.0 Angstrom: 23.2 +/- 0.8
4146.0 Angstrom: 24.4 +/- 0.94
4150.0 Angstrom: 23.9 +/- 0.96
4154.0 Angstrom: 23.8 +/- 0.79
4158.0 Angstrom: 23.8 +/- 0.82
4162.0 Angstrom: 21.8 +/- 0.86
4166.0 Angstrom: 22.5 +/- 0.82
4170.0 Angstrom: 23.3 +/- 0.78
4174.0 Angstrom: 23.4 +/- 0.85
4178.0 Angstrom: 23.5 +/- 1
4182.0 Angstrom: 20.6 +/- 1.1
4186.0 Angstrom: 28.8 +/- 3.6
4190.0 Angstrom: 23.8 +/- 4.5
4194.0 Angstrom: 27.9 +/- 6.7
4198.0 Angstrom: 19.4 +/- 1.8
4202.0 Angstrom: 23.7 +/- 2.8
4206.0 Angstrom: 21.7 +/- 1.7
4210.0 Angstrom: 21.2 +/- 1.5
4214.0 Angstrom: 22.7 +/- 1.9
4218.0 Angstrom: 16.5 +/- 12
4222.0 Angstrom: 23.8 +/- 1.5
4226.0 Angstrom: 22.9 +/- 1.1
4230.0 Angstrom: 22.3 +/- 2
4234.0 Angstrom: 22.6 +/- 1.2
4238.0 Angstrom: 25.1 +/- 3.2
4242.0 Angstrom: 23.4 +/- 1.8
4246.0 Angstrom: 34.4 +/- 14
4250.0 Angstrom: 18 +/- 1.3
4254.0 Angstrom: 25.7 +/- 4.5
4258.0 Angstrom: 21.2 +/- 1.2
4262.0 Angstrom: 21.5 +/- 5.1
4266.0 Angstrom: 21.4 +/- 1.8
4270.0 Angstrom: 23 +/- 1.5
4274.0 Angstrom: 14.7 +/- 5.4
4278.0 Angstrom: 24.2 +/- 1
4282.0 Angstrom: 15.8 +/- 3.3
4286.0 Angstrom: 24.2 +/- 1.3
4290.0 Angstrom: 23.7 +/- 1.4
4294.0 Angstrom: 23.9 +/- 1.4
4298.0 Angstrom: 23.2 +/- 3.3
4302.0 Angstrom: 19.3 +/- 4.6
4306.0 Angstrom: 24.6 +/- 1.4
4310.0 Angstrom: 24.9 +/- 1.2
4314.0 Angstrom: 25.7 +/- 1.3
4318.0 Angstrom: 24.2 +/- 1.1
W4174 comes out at -0.02 mag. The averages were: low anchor 24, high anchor 21.5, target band 23.5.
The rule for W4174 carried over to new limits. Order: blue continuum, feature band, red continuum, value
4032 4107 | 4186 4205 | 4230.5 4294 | -0.04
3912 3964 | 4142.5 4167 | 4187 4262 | 0.03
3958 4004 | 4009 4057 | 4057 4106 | 0.03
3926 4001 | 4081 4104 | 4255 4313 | -0.03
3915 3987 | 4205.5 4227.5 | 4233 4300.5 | 0.09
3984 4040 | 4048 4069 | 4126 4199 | 0.02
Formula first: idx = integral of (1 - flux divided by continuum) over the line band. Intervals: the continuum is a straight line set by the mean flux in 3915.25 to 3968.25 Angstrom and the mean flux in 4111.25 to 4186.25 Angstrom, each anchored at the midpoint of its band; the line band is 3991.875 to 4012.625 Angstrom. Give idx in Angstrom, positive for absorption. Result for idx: 0.4 Angstrom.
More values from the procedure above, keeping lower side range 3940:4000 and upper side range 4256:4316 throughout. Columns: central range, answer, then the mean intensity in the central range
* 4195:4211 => 0.88 Angstrom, 21.9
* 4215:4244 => 0.57 Angstrom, 22.4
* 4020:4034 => -0.02 Angstrom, 25.6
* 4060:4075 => 0.05 Angstrom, 24.9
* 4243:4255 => -1.73 Angstrom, 25.8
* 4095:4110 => 0.14 Angstrom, 24.3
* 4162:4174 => 0.43 Angstrom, 22.8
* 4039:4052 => 0.77 Angstrom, 23.8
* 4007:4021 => 0.10 Angstrom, 25.5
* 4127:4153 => 0.15 Angstrom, 23.9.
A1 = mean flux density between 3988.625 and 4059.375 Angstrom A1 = 25.1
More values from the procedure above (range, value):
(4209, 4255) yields 23.2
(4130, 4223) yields 23.1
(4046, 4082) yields 24.6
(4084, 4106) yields 25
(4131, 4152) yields 24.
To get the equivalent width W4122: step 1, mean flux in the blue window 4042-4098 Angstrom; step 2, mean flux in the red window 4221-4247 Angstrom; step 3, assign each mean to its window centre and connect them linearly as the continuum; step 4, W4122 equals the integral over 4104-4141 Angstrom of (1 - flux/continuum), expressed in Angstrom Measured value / 1.2 Angstrom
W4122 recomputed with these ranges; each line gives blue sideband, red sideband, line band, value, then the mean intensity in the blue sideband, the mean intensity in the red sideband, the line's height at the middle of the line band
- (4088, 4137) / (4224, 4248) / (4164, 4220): 4.6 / 24.3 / 25.1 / 24.8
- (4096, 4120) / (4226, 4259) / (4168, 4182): 0.6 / 24.1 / 24.1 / 24.1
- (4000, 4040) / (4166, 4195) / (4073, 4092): -0.3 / 25.2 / 24.2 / 24.8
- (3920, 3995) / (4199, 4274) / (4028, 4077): 1.2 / 26.5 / 22.6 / 25.1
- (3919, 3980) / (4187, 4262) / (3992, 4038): 0.6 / 26.6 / 23.2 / 25.8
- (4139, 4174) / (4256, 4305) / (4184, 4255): -3.6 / 23.4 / 21.4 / 22.4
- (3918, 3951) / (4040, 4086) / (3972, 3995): 0.9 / 26.8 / 24.6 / 26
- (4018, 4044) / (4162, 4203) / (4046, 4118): -0.1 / 25.1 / 23.6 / 24.6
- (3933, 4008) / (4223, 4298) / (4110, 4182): 1.5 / 26.1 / 22.7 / 24.1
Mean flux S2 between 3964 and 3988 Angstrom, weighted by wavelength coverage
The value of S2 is 25.4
